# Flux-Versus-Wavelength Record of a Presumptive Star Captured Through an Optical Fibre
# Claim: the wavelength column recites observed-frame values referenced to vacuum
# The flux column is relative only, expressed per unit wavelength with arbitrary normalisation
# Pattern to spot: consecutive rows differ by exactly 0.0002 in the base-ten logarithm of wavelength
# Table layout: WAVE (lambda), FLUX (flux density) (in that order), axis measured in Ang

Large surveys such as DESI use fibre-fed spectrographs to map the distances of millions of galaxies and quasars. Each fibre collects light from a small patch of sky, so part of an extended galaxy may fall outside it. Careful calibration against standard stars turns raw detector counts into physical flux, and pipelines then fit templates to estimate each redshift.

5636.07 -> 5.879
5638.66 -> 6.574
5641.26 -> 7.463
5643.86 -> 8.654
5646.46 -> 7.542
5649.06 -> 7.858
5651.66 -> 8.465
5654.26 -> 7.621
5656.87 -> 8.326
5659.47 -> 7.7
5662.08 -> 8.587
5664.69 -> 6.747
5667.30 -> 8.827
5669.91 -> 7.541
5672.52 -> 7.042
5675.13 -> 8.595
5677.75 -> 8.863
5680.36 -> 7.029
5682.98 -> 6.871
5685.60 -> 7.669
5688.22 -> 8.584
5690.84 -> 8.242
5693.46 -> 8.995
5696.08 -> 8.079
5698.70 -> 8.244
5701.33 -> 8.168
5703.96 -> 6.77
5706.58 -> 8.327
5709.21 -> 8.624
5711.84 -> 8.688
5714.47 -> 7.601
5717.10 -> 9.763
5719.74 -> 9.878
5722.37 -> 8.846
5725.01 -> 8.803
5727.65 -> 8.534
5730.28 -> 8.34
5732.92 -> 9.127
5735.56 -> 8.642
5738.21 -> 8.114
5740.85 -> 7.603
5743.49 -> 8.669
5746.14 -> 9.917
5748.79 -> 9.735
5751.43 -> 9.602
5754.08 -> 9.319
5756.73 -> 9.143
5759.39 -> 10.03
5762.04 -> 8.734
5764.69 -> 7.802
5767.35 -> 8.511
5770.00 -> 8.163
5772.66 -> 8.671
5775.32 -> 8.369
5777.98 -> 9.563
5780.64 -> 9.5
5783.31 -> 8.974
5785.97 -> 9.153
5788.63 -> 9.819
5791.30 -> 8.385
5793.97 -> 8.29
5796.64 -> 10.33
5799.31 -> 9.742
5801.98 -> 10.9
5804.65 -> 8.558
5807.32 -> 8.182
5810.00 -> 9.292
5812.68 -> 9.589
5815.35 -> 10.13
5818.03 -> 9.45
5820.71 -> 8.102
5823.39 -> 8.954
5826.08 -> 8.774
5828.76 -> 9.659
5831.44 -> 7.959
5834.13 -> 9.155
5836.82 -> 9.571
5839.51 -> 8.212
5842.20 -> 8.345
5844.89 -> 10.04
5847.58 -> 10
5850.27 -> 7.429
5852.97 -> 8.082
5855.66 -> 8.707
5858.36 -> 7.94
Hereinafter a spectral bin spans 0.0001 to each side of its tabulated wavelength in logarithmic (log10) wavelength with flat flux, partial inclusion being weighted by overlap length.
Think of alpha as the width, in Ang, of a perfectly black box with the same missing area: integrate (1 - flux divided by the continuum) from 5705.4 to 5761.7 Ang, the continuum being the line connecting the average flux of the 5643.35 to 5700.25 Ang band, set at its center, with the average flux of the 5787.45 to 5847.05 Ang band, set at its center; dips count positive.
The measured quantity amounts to -2.8 Ang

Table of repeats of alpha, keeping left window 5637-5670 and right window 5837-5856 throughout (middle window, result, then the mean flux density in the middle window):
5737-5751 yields -1.0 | 8.87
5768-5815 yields -3.7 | 9.16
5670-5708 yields 0.2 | 7.95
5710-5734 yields -2.0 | 8.84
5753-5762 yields -1.2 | 9.39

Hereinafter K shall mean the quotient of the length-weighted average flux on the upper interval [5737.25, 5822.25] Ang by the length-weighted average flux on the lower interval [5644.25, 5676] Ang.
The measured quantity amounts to 1.15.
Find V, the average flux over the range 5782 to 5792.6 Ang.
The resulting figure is 9.09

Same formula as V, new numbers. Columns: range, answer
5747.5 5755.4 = 9.56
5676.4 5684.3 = 7.59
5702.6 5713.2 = 8.1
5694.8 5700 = 8.17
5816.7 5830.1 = 8.99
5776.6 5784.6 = 9.33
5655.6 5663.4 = 8.2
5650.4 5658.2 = 8.14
